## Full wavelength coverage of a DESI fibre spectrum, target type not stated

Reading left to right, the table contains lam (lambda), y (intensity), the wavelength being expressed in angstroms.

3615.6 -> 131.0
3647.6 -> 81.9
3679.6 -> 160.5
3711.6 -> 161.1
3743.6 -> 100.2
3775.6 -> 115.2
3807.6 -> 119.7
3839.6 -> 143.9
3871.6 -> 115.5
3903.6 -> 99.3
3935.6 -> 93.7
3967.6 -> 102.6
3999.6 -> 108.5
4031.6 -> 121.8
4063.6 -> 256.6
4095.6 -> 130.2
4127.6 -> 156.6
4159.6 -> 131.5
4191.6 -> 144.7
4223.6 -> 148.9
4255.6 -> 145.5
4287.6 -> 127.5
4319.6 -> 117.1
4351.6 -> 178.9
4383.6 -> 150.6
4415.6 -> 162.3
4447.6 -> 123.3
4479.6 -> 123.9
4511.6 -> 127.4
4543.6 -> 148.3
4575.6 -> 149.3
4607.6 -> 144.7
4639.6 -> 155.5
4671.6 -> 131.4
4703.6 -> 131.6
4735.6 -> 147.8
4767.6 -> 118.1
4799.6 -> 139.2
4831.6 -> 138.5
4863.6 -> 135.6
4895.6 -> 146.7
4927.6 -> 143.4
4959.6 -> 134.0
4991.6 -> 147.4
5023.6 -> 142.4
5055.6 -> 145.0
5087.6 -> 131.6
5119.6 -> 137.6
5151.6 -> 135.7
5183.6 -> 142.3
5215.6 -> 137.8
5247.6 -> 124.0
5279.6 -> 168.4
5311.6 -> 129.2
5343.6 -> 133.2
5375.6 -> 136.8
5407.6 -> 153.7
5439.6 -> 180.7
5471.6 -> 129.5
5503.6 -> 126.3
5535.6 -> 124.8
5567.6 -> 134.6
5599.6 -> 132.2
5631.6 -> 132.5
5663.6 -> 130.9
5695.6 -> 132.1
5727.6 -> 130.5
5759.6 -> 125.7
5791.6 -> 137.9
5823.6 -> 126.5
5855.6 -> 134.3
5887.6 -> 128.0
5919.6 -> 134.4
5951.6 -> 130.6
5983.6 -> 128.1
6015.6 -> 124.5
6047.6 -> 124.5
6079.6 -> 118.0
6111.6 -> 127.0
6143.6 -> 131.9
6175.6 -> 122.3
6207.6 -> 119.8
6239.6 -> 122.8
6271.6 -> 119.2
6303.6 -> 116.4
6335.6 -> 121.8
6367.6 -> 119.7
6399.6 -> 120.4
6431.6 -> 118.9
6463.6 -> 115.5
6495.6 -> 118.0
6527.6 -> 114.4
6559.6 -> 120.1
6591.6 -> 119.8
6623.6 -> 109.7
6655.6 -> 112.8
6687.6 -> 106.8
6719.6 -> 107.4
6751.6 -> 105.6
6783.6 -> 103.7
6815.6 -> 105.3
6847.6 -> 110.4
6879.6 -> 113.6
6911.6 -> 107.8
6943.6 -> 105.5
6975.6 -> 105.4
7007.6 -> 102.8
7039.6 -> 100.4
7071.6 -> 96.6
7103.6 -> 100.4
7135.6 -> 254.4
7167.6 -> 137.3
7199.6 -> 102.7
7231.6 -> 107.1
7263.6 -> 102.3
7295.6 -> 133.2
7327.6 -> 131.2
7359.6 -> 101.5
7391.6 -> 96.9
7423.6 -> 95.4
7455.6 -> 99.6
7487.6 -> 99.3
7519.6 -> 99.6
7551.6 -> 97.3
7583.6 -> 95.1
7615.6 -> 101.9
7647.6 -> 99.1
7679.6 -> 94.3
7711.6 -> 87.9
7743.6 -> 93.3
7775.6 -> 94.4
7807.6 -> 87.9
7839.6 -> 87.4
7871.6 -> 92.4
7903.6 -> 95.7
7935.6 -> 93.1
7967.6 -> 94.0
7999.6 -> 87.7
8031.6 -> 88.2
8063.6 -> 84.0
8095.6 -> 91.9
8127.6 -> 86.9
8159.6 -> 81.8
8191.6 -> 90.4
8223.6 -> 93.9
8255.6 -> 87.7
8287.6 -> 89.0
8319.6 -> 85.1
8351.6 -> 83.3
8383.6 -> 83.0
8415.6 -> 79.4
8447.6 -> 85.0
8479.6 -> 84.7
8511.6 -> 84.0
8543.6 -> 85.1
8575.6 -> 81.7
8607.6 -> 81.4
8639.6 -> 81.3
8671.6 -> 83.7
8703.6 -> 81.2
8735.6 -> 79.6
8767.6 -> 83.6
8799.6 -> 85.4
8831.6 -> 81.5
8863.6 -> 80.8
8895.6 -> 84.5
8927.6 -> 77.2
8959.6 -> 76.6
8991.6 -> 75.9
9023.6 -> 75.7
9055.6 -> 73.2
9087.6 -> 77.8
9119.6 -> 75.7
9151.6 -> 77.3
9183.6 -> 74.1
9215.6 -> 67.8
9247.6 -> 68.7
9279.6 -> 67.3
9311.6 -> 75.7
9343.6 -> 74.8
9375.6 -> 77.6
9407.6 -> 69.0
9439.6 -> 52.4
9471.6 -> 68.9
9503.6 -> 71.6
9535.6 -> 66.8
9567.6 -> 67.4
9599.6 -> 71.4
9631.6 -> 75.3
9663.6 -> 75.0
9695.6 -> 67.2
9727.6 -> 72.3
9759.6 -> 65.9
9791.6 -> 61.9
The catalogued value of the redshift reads 0.09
